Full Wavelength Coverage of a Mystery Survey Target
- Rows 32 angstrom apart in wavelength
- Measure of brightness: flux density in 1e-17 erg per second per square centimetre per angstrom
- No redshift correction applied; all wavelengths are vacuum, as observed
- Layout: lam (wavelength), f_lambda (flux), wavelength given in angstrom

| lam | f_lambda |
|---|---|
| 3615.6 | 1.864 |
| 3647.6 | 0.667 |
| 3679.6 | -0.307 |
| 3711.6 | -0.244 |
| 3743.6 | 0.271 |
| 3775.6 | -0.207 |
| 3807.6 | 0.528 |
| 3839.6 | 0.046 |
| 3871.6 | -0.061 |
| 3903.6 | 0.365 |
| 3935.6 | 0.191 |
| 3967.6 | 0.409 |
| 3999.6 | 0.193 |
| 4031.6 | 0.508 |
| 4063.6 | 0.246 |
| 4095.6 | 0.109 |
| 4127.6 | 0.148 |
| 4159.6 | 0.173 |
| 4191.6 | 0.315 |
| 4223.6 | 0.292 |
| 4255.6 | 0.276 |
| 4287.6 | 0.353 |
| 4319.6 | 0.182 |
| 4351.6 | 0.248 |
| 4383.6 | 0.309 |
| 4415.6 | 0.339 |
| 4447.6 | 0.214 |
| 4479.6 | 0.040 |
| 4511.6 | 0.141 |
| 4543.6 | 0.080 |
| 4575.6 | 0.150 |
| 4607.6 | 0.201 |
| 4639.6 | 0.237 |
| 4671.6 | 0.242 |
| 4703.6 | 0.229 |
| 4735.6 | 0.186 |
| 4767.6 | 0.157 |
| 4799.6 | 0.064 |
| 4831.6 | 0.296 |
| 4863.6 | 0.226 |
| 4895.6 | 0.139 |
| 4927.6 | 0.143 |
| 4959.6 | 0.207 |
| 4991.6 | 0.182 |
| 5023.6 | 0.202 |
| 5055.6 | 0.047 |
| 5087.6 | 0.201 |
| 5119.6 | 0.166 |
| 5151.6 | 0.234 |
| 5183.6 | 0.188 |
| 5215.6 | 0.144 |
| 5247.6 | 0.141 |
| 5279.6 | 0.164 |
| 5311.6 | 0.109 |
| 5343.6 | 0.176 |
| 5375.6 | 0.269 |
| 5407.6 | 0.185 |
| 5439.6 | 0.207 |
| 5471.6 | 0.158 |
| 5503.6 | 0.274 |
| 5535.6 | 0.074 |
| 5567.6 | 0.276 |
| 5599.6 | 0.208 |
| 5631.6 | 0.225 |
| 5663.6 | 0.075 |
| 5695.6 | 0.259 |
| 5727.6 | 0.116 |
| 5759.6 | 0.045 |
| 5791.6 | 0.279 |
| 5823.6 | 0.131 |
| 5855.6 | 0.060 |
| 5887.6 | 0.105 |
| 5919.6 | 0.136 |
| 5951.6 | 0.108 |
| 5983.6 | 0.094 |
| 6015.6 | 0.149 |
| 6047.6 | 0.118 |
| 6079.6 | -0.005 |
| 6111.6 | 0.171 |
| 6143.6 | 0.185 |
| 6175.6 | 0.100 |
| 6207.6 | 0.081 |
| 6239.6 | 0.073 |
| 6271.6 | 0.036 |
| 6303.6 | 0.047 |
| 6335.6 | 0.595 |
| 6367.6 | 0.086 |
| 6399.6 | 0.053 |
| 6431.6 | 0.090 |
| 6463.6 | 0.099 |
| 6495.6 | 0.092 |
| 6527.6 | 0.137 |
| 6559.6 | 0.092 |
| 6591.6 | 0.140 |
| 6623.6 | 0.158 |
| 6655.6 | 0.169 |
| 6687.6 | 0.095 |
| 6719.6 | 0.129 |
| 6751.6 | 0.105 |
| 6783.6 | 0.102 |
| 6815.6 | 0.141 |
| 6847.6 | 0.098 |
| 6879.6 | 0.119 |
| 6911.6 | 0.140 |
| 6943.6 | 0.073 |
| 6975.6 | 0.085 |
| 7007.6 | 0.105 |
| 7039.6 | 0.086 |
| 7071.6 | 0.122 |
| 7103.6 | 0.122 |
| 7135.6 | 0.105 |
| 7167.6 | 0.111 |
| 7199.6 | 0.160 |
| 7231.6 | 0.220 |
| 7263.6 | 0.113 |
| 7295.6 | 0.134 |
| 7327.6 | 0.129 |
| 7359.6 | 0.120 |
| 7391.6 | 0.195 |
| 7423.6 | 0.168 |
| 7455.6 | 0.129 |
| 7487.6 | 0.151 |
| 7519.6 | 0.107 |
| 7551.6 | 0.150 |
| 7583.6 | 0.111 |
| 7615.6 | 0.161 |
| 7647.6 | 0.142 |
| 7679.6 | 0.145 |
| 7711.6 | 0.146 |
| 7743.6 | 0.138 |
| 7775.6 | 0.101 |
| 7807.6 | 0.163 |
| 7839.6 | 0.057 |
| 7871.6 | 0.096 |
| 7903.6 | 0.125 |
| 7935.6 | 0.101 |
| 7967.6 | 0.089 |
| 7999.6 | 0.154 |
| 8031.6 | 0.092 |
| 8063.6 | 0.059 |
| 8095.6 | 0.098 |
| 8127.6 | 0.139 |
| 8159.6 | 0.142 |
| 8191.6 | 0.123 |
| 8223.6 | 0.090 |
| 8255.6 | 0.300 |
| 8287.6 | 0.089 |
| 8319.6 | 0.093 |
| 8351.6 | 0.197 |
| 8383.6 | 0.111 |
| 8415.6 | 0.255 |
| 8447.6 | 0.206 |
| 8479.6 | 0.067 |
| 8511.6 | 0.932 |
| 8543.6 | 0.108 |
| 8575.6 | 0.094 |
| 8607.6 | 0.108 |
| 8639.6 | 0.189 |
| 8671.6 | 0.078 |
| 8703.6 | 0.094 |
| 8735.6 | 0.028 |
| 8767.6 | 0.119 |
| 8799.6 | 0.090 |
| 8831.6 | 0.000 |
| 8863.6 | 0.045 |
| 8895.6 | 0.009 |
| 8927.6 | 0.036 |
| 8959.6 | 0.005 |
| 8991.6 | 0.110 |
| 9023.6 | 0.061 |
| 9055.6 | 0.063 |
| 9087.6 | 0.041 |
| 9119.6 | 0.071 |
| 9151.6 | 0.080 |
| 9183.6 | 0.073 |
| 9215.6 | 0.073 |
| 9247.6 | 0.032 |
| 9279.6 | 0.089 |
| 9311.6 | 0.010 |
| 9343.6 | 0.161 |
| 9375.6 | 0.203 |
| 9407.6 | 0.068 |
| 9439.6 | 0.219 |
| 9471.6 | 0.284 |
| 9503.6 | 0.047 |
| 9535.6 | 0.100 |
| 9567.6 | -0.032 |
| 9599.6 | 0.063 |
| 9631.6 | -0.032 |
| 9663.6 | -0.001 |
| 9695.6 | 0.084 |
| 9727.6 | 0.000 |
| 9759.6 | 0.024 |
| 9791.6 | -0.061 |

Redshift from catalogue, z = 0.700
